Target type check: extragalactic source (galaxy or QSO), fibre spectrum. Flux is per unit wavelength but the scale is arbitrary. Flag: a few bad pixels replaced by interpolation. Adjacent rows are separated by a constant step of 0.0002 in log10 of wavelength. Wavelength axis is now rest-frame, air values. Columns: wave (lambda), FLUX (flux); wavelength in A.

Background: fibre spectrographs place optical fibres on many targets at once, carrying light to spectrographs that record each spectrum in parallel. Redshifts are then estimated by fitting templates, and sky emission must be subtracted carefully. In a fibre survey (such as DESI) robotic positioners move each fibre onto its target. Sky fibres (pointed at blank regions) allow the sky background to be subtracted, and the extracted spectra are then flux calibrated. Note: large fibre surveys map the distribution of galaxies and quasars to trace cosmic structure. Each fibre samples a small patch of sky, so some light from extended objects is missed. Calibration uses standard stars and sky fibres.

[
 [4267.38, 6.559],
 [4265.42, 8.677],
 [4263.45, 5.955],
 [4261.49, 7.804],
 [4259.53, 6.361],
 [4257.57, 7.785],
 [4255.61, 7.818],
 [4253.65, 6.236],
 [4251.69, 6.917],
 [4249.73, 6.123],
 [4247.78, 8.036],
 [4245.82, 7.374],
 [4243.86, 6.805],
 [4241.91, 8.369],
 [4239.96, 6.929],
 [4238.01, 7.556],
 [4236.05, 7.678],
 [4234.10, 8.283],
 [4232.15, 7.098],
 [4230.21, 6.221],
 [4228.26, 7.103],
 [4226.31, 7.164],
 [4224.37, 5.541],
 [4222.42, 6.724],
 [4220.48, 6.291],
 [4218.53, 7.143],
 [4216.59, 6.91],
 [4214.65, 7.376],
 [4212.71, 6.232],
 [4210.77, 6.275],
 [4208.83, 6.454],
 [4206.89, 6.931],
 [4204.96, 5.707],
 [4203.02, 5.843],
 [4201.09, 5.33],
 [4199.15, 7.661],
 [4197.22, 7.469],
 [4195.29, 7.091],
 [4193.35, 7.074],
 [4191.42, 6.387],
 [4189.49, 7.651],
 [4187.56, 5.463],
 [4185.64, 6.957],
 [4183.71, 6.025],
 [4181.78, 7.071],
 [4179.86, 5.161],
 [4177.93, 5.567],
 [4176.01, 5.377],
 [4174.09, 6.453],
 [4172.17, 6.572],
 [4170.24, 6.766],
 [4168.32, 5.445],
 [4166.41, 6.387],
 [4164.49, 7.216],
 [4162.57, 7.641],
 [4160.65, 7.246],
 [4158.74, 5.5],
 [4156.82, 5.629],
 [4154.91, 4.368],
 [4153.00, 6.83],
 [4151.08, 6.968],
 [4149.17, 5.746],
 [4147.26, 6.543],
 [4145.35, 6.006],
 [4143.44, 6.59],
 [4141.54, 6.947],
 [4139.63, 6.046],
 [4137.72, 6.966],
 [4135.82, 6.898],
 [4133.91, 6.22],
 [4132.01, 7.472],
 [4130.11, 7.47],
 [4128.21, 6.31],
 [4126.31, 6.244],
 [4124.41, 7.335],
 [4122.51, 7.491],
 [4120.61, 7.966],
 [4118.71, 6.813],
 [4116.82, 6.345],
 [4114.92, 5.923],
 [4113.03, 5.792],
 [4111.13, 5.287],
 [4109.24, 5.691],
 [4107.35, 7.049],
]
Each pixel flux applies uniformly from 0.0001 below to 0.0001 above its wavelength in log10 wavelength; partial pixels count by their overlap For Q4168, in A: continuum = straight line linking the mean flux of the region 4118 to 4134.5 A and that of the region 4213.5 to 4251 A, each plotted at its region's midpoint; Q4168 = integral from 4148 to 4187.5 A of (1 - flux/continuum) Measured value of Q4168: 4.7 A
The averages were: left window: 7.06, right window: 7.09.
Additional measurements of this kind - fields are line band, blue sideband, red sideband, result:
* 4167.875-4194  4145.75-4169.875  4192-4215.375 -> 0.67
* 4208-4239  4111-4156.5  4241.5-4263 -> 0.63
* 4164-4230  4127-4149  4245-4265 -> 3.64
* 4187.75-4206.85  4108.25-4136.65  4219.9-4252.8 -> 0.74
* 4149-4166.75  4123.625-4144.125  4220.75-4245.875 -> 1.23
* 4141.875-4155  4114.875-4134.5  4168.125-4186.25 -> 0.54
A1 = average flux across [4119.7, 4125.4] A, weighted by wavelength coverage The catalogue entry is 7.58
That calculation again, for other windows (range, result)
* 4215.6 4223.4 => 6.76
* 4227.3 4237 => 7.28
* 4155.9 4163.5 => 6.5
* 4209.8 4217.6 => 6.7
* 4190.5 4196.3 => 6.85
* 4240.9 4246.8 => 7.51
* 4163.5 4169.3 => 6.36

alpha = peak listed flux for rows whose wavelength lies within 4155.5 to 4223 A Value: 7.661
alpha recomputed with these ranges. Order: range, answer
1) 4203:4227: 7.376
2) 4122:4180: 7.641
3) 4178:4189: 7.071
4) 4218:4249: 8.369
